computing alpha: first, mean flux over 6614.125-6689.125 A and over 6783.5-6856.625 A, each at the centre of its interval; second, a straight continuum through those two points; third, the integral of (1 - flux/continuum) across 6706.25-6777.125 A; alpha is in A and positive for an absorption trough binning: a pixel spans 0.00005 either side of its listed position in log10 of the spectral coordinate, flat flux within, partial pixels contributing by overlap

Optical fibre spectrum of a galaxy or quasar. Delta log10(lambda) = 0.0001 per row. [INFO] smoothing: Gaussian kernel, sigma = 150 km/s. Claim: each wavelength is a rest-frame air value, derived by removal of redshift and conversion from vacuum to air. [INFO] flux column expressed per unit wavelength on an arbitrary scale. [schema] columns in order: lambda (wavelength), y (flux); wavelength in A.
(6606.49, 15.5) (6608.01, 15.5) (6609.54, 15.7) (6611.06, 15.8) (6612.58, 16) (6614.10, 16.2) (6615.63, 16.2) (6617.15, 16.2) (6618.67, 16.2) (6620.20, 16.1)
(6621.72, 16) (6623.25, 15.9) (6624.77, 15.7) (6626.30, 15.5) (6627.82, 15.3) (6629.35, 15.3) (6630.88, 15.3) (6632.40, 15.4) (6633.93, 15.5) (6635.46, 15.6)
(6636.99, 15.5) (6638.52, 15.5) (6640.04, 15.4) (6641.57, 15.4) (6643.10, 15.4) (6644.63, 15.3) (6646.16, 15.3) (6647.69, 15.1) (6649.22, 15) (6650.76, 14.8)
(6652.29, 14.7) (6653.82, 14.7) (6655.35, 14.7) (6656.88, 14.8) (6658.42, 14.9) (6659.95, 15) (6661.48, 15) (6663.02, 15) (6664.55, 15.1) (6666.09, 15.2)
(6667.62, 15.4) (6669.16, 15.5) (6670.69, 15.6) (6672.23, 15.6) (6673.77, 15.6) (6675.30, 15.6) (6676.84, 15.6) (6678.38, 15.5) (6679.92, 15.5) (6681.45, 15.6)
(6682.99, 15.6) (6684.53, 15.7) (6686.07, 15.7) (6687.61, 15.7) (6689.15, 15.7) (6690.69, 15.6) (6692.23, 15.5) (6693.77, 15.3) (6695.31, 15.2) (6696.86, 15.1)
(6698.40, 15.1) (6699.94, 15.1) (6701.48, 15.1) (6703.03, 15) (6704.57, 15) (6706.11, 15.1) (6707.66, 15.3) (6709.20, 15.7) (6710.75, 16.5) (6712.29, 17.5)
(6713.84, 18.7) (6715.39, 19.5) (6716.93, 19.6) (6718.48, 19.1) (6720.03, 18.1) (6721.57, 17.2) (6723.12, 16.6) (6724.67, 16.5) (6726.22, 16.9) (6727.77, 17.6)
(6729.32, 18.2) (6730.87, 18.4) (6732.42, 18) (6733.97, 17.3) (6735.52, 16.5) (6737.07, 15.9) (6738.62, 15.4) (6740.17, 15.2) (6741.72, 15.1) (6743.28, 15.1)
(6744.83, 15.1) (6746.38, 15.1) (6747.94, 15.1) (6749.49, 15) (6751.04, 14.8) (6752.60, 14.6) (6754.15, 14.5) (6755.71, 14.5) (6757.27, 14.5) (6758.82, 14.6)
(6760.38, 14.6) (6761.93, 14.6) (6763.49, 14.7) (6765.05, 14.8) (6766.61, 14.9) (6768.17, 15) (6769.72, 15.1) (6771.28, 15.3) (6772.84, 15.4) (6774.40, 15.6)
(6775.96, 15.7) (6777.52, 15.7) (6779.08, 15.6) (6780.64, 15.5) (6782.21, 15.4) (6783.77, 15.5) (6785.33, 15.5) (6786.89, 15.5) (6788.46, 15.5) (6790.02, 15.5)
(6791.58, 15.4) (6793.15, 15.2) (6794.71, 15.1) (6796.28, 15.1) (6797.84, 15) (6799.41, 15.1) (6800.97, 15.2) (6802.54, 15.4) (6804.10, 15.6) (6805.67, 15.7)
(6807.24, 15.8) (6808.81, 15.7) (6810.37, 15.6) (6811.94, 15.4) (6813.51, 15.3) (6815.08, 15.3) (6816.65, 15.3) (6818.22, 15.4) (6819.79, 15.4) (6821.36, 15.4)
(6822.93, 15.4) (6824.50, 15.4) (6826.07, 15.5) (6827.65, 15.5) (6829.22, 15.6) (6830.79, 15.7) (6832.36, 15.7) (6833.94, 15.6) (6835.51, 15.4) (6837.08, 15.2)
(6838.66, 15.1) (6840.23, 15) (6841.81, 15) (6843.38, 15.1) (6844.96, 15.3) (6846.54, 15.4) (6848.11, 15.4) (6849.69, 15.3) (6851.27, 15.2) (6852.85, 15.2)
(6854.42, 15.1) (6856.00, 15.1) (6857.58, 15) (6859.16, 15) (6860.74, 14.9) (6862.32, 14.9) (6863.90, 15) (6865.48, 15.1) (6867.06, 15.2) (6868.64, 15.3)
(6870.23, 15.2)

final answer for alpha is -3.1 A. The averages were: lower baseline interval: 15.4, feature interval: 16.1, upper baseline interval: 15.4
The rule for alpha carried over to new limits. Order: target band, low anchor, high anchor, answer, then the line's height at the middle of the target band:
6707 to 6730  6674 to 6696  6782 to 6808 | -3.01 A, 15.5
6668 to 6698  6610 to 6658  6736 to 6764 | -0.56 A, 15.2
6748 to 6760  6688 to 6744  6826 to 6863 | 1.07 A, 16.1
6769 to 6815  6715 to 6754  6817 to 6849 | 1.29 A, 15.9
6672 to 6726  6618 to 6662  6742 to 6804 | -3.25 A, 15.2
